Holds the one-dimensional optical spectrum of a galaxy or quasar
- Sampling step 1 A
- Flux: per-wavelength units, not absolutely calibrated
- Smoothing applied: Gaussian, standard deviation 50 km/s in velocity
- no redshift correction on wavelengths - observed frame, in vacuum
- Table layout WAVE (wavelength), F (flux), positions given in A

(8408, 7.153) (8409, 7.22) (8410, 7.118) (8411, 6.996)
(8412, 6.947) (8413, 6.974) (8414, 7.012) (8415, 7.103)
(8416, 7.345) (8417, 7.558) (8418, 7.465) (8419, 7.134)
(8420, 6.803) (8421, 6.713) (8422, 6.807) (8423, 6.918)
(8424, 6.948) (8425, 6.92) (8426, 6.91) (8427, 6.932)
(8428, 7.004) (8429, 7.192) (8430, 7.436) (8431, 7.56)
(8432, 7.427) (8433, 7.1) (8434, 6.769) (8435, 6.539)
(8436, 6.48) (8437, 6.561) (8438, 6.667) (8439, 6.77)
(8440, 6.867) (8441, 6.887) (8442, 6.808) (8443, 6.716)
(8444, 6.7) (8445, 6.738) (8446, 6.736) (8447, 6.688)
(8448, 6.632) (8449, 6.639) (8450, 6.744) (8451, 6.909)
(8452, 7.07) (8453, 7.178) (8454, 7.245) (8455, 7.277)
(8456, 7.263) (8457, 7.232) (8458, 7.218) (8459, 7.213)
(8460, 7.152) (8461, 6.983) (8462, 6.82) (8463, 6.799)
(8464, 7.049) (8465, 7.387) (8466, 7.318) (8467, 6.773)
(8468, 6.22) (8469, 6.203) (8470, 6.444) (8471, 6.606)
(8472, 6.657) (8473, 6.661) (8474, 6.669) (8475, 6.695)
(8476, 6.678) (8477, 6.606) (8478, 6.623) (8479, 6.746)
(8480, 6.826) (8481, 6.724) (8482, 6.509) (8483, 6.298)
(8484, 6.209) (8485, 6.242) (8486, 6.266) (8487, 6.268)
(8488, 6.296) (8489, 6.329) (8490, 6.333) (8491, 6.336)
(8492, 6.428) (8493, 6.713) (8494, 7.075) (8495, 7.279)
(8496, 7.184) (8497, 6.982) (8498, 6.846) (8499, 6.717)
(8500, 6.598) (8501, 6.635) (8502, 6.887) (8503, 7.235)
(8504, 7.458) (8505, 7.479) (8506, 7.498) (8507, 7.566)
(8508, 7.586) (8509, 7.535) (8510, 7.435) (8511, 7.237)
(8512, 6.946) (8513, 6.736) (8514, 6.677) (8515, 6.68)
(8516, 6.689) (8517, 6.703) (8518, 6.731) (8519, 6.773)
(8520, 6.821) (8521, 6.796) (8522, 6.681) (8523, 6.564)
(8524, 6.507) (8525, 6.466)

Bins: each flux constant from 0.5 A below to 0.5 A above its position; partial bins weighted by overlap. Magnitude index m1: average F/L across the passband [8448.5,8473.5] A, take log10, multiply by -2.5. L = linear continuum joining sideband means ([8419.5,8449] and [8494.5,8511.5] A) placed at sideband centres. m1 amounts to 0.01 mag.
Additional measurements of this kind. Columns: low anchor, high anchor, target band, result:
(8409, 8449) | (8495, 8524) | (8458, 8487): 0.04 mag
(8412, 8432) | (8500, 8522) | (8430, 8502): 0.05 mag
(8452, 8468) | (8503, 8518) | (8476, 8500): 0.08 mag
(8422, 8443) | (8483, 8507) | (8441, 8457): 0.00 mag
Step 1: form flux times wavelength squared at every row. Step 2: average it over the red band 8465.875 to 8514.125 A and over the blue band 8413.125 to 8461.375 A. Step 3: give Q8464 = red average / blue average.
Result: 0.98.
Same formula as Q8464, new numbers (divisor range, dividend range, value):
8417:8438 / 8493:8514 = 1.04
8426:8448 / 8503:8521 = 1.05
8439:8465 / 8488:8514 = 1.02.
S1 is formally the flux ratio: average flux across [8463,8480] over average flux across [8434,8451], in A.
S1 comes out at 1.0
